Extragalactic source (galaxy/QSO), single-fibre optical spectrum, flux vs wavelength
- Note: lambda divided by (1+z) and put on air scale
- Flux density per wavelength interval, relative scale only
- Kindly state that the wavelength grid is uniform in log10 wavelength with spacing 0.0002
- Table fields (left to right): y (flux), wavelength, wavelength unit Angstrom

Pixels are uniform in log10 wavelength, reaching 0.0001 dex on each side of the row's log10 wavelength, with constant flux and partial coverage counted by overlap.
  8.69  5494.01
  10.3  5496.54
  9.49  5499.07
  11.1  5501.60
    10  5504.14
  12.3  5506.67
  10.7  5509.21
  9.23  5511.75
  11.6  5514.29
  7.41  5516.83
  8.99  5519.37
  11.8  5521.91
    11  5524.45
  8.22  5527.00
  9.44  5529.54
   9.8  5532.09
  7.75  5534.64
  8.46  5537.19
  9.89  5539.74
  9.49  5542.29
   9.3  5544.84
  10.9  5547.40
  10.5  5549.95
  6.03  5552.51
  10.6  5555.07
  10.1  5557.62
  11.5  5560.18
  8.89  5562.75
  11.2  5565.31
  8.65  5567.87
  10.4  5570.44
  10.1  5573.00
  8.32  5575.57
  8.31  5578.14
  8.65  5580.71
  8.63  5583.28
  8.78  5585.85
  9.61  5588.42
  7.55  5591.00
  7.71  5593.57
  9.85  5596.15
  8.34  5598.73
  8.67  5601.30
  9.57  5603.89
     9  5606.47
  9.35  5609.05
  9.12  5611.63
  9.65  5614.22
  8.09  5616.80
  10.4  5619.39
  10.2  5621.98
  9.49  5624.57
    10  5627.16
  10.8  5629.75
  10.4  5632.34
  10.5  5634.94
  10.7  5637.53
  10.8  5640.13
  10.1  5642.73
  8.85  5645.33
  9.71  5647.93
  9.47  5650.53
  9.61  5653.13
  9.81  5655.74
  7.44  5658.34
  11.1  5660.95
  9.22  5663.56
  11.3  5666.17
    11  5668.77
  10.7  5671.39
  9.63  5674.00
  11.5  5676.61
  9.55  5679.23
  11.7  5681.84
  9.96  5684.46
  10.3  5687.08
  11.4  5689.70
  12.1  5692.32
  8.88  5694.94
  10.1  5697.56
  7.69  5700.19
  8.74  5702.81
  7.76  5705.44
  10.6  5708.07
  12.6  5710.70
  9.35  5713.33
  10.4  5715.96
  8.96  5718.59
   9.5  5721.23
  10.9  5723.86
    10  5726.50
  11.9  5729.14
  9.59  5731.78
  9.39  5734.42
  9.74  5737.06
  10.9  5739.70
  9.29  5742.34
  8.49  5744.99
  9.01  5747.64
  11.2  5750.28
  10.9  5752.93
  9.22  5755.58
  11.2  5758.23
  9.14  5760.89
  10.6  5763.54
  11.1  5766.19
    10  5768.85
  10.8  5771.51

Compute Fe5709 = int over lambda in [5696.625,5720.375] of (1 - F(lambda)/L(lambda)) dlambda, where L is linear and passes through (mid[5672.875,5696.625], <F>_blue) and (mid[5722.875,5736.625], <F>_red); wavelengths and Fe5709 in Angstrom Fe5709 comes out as 1.94 Angstrom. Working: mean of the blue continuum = 10.6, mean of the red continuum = 10.3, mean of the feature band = 9.57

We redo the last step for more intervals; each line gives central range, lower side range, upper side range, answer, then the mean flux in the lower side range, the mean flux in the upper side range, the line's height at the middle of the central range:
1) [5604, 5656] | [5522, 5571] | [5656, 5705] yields 0.6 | 9.63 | 10.1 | 9.91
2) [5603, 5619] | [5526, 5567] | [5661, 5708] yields 1.0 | 9.51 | 10.1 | 9.8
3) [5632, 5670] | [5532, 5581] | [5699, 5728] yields -1.5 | 9.45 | 9.7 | 9.6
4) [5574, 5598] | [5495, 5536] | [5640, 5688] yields 3.3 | 9.93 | 10.1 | 10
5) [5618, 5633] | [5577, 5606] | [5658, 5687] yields -1.3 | 8.71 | 10.4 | 9.41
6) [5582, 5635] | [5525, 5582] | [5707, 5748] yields 1.8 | 9.41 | 10.1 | 9.61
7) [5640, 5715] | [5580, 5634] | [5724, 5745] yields -2.6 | 9.25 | 10.1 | 9.69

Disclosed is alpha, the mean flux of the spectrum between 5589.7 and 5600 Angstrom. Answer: 8.36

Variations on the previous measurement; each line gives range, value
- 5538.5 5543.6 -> 9.69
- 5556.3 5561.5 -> 10.8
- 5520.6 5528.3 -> 10.3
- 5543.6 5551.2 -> 10.2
